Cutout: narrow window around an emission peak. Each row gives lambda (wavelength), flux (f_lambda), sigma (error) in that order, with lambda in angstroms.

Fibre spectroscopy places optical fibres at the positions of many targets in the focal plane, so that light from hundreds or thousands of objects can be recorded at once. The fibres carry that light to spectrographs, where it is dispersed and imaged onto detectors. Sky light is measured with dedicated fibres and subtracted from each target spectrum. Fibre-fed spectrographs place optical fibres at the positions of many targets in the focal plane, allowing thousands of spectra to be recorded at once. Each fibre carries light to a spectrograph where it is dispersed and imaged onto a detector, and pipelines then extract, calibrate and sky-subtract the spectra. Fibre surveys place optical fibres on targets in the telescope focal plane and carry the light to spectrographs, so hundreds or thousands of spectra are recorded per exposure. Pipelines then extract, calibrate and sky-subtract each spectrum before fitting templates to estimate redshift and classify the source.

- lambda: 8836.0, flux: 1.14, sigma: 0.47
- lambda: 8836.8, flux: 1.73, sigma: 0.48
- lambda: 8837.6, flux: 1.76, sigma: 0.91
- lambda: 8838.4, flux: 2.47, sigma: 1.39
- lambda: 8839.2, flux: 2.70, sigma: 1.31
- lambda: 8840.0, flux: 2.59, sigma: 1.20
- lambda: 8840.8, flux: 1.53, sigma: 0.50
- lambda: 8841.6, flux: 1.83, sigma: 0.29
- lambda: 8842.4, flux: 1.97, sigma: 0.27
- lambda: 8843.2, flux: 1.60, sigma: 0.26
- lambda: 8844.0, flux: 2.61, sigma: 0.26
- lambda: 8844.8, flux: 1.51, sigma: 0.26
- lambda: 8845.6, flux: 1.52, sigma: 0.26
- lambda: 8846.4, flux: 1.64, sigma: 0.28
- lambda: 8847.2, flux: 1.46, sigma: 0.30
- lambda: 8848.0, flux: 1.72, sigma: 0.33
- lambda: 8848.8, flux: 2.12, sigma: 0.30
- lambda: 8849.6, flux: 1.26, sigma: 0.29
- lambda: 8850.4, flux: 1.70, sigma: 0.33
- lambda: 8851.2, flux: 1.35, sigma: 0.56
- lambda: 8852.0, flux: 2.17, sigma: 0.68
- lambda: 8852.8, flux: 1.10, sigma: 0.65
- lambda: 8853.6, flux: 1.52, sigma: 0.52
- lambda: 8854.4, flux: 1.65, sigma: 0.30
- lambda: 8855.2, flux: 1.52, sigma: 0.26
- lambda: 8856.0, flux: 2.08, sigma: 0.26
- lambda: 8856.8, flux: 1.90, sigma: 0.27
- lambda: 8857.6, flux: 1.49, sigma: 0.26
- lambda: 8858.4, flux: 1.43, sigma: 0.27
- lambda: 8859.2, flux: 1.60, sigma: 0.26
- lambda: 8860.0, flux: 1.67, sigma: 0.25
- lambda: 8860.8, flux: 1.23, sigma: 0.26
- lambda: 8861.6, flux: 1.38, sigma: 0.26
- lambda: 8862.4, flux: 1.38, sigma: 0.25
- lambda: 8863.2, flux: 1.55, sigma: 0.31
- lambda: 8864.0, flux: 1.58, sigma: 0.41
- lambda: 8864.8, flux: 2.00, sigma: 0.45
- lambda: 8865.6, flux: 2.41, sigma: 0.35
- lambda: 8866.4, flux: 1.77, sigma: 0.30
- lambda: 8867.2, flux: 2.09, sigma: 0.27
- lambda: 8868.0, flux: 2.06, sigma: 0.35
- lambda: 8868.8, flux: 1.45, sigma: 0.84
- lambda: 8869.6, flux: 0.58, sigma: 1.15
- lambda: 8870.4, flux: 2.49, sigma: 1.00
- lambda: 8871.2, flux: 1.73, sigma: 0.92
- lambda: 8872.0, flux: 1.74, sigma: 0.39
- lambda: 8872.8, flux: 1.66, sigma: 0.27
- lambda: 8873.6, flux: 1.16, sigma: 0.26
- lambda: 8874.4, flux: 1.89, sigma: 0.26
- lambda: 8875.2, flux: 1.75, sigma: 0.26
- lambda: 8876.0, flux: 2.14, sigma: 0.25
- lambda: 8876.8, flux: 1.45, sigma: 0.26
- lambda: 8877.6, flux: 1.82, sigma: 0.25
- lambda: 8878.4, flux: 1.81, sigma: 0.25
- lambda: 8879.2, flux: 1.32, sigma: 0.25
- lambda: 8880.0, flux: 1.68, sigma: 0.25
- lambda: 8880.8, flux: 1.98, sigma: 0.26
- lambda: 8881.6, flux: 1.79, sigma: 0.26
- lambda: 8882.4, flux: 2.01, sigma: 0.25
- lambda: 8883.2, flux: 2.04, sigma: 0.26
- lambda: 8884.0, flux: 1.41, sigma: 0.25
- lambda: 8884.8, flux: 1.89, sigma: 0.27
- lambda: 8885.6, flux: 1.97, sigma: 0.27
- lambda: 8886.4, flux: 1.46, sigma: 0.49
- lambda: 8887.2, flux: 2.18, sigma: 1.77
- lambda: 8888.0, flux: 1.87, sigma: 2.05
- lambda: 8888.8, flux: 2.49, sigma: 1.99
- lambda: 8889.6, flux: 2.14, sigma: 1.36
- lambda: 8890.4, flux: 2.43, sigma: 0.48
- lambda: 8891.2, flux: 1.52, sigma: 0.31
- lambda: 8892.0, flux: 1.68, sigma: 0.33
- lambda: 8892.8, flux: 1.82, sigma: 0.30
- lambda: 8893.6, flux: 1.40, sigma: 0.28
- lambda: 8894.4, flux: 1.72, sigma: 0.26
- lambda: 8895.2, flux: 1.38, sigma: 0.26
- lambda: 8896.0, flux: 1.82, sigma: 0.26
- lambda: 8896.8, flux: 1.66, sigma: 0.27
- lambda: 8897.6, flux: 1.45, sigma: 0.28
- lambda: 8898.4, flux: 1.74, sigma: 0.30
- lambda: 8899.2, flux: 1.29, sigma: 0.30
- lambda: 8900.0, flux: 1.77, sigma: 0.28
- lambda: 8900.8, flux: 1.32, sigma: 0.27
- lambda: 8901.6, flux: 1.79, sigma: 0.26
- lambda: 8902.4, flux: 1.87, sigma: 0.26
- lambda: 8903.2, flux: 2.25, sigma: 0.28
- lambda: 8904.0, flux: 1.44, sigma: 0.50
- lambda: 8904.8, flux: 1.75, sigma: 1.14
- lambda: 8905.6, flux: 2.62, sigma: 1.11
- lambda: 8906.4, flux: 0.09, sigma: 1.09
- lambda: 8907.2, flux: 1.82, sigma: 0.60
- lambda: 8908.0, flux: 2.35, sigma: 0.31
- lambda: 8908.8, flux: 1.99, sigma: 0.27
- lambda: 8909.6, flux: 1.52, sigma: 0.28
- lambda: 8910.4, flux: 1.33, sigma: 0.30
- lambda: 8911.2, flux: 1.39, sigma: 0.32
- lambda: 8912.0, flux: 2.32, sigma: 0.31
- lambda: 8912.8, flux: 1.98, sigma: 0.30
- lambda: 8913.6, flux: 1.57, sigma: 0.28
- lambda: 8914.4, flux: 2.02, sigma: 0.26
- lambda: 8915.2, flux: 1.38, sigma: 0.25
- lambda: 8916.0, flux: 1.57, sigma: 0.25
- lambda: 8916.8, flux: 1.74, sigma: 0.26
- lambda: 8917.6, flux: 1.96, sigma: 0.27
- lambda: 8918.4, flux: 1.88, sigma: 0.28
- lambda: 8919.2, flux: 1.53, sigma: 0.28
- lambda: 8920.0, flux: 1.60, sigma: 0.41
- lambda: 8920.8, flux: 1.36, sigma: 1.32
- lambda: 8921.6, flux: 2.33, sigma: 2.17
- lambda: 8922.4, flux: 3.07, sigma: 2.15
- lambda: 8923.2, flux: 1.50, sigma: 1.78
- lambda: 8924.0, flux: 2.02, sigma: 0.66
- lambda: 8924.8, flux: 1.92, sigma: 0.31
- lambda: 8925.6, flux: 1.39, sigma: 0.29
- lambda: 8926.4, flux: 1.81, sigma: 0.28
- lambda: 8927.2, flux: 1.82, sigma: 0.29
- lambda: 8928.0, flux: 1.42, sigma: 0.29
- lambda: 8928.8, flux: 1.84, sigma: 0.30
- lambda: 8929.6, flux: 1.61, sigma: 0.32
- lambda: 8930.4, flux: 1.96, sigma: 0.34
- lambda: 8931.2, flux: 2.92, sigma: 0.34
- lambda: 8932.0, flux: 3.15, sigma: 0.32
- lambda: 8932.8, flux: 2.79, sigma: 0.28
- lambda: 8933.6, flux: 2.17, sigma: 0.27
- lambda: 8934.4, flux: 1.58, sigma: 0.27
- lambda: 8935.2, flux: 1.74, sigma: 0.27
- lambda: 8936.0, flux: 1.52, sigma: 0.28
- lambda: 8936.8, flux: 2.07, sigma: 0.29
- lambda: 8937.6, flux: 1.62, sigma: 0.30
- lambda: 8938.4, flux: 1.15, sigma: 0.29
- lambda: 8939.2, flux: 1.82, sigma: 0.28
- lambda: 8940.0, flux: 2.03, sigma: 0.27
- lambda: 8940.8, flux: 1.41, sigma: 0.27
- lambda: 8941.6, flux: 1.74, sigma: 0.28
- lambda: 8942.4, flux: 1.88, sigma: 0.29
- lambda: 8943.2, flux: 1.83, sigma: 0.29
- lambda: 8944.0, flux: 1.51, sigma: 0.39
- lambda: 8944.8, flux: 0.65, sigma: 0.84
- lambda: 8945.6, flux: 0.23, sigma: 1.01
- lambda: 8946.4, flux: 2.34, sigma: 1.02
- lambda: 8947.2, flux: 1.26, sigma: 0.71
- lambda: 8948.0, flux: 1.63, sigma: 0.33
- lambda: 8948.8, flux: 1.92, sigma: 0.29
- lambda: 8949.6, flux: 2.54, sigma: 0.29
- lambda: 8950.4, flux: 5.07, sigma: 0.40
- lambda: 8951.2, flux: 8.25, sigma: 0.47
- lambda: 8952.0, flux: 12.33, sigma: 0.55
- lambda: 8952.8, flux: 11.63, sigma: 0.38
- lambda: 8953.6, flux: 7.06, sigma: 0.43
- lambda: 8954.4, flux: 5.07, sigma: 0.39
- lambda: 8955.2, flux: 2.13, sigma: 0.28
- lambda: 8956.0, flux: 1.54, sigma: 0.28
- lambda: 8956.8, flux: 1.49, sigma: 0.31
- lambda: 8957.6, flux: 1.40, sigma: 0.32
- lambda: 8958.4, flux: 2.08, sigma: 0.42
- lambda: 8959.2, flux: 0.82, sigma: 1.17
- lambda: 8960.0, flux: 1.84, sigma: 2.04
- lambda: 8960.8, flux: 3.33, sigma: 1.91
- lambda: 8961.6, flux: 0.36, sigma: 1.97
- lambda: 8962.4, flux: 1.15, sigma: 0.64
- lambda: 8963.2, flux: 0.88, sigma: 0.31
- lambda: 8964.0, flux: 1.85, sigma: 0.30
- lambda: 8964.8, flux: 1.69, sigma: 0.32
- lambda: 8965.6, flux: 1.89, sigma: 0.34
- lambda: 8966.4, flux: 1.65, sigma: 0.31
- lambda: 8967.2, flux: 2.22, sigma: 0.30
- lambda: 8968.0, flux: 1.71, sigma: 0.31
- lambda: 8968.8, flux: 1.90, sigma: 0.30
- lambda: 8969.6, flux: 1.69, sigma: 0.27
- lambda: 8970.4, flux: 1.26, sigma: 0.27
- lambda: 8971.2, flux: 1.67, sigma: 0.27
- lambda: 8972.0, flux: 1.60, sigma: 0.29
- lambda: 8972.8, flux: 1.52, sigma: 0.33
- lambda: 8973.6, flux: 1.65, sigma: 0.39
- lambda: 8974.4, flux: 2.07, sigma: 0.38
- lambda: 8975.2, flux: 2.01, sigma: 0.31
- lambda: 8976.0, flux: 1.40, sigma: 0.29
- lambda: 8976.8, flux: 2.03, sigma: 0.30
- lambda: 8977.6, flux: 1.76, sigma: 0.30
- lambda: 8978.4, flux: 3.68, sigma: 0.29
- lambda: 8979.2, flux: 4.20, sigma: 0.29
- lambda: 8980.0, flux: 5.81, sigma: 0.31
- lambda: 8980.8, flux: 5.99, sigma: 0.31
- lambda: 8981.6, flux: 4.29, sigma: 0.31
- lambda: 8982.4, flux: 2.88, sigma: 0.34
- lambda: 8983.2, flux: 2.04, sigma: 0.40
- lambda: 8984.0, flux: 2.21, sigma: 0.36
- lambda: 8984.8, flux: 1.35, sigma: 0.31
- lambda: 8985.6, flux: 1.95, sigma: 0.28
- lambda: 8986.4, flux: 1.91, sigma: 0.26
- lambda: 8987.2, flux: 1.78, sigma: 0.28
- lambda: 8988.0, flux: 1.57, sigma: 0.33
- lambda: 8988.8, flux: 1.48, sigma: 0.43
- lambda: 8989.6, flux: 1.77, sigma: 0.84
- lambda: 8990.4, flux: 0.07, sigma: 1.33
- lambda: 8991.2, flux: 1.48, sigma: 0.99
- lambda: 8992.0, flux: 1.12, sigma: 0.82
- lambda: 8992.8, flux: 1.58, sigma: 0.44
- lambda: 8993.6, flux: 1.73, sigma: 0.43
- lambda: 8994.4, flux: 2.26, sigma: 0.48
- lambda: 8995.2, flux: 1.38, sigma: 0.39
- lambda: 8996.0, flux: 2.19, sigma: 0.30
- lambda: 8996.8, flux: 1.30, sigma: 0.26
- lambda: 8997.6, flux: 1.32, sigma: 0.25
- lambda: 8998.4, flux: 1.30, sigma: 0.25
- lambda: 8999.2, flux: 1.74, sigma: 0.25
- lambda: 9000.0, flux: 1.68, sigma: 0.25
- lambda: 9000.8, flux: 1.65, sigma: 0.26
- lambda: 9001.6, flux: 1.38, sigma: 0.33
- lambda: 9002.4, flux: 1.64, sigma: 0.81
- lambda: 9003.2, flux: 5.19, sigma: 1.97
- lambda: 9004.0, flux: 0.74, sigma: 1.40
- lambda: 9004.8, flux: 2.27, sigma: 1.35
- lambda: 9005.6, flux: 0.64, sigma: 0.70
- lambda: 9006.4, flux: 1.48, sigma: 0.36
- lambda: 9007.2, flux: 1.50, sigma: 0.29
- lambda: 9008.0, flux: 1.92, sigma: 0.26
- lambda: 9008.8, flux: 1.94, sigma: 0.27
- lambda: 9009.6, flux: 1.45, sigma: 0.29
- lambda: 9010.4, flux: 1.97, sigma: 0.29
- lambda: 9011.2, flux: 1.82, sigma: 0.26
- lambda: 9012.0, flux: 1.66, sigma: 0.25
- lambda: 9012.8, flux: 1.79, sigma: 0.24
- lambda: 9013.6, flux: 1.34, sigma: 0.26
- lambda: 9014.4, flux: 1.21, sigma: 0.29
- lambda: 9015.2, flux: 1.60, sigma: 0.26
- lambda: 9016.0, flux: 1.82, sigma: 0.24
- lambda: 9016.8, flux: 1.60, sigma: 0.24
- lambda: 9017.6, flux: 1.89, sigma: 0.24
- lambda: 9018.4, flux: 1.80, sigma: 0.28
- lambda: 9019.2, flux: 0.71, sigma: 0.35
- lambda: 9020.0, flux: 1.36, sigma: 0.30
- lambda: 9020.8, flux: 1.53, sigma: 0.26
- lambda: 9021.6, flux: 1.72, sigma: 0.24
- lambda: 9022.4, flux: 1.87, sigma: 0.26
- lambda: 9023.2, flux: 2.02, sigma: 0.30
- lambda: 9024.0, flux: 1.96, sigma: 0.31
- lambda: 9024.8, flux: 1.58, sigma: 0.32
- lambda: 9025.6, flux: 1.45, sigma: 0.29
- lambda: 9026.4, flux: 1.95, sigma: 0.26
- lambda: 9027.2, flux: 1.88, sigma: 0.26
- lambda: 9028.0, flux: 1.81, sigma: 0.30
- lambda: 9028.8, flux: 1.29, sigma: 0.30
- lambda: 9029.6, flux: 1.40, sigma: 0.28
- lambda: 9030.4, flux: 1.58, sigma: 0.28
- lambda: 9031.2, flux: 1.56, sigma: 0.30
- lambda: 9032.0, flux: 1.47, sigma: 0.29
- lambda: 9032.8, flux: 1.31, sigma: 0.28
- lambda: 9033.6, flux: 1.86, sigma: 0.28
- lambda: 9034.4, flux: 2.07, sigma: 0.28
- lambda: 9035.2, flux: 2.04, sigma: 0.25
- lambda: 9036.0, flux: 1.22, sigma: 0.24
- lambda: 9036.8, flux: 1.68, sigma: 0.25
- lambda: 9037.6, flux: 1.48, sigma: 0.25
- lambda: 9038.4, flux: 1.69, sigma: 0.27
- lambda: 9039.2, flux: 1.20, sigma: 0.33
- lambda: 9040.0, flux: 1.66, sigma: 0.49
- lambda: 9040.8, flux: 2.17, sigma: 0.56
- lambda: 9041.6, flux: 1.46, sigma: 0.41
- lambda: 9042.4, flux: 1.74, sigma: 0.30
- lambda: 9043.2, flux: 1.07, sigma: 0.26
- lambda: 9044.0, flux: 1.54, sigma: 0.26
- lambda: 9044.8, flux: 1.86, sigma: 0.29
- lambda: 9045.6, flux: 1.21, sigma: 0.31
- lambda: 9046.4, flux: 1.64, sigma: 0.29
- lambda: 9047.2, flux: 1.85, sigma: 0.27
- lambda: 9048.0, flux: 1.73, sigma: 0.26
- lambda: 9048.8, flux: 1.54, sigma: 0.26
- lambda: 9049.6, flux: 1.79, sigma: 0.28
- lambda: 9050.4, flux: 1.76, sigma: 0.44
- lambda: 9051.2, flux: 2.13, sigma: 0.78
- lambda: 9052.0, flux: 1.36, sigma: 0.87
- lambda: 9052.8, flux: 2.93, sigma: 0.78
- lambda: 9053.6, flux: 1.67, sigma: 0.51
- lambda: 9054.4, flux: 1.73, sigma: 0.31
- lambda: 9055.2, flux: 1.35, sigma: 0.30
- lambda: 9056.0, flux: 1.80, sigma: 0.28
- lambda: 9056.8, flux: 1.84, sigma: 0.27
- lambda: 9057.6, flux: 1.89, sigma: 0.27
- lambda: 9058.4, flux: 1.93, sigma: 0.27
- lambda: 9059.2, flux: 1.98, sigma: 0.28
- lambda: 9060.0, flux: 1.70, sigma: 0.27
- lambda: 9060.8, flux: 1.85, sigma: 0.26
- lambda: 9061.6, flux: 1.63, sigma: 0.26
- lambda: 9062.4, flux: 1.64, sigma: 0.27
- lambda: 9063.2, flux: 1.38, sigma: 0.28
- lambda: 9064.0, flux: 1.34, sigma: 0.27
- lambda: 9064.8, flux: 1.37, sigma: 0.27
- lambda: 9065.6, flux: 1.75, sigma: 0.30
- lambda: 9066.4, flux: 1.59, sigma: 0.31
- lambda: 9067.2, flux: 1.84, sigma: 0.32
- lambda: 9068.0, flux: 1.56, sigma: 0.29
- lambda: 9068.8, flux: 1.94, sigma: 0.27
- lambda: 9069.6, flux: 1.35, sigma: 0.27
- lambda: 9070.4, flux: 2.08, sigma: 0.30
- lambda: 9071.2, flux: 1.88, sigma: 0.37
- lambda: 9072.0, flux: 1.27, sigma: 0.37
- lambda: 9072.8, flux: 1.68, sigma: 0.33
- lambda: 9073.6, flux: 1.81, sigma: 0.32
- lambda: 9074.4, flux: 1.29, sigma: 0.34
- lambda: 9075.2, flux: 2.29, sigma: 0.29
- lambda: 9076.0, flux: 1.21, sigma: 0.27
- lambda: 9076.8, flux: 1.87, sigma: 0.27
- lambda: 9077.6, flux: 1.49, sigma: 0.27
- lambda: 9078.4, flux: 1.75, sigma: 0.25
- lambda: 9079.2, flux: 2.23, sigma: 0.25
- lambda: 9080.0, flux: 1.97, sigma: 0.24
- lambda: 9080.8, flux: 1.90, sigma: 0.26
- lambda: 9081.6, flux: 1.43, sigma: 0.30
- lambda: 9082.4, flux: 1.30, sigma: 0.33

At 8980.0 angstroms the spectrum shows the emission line [N II] 6583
